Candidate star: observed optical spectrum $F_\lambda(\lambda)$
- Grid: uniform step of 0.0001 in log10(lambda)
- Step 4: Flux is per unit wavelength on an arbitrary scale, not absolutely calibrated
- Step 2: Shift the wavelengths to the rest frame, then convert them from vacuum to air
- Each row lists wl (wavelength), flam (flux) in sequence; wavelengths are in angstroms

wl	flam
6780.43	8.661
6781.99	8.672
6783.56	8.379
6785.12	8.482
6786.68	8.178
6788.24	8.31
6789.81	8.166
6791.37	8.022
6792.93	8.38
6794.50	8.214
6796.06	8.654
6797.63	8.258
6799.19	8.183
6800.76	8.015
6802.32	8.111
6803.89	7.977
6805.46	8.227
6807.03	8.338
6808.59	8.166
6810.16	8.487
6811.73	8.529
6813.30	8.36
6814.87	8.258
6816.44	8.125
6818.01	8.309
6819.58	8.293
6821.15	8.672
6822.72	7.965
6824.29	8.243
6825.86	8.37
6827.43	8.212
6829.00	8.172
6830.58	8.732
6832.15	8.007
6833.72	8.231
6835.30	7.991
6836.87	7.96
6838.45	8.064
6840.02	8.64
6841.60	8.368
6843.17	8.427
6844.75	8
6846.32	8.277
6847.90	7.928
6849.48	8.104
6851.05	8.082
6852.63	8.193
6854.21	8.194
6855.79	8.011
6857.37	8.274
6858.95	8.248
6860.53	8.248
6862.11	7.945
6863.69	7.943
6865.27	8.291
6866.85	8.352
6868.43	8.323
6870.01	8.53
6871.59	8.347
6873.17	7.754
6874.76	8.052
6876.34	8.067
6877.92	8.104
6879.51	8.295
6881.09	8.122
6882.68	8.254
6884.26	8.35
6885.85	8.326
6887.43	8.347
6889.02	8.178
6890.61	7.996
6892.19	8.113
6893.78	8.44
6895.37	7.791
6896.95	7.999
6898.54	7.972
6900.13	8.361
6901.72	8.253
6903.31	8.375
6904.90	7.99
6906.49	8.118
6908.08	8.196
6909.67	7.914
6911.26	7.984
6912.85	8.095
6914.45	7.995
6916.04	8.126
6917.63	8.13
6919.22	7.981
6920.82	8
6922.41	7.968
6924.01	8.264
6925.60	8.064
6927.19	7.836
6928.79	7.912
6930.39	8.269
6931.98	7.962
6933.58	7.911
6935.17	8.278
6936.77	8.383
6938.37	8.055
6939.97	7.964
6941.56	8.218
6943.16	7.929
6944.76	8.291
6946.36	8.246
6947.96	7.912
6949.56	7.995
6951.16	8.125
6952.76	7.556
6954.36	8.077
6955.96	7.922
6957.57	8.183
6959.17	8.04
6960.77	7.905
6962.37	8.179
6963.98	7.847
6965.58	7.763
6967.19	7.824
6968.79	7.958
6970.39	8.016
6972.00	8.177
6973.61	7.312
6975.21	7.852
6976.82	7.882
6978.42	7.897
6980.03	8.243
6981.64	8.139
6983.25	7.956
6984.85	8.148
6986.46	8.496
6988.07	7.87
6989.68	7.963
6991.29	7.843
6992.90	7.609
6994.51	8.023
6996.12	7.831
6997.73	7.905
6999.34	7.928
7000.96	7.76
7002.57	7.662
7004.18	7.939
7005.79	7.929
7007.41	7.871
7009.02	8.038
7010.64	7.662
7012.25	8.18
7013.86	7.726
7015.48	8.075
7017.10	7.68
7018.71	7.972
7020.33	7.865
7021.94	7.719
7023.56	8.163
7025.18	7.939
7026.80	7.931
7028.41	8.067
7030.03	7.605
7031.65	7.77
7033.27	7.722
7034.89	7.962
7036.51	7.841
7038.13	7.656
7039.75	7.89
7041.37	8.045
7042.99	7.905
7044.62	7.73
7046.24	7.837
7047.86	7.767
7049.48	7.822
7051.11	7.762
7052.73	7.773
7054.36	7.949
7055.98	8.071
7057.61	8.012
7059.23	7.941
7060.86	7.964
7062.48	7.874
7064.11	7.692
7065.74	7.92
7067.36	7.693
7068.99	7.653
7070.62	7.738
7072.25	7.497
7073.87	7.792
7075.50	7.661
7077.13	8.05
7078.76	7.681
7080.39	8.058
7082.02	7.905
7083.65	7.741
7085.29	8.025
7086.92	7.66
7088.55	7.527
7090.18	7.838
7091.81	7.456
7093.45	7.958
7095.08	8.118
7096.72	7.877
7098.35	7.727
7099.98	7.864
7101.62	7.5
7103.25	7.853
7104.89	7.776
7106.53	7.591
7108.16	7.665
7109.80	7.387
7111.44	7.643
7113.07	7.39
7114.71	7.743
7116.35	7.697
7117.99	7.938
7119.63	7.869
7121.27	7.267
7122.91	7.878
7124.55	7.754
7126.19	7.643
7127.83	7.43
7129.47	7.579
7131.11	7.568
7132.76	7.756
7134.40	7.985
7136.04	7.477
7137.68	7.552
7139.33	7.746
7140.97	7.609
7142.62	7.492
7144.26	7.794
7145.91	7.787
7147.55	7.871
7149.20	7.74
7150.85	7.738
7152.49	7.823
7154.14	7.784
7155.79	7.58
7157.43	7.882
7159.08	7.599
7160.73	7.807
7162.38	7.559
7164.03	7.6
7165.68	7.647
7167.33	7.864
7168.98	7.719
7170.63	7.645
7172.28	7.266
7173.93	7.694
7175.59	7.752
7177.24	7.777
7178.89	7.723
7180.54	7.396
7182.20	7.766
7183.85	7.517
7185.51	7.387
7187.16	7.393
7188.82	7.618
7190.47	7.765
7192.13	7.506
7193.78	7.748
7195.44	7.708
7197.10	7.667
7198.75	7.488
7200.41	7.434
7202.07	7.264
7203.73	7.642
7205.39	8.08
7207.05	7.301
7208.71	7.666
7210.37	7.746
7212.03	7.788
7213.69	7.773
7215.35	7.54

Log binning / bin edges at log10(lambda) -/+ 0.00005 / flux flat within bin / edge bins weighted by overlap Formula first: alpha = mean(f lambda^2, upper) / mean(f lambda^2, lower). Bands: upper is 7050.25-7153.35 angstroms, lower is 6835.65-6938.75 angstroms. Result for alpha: 1.01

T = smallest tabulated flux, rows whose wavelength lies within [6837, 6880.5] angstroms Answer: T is 7.754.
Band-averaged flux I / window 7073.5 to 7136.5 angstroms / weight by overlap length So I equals 7.73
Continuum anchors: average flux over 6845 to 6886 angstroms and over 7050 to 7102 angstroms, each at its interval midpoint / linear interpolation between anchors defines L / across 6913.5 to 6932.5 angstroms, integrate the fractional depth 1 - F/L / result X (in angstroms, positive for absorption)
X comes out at 0.1 angstroms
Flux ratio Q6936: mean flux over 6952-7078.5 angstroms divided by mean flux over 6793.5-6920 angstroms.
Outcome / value 0.96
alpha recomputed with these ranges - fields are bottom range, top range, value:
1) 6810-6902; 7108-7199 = 1.02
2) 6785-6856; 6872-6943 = 1.01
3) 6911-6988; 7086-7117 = 1.00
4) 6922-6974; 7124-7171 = 1.02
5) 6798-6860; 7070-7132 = 1.01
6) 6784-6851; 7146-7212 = 1.03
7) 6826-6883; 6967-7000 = 1.01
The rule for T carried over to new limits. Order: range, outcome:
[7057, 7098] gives 7.456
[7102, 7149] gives 7.267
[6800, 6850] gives 7.928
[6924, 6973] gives 7.556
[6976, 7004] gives 7.609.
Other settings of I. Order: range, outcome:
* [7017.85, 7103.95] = 7.83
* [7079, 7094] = 7.79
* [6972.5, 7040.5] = 7.89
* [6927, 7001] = 7.99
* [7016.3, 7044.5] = 7.86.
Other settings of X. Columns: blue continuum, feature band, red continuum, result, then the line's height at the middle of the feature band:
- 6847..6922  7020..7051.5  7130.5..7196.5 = 0.1 angstroms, 7.88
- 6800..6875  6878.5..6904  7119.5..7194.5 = -0.2 angstroms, 8.12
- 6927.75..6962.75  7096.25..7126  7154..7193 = 0.2 angstroms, 7.75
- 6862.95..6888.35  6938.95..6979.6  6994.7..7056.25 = 0.3 angstroms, 8.02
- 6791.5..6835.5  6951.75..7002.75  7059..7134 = 0.2 angstroms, 7.96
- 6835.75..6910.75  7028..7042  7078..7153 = 0.1 angstroms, 7.87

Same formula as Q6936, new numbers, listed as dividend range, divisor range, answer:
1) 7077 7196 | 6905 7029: 0.96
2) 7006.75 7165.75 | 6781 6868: 0.94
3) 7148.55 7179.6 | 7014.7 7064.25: 0.98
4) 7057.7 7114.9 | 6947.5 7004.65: 0.98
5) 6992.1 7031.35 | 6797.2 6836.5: 0.96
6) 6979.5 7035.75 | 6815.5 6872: 0.96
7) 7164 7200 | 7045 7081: 0.97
